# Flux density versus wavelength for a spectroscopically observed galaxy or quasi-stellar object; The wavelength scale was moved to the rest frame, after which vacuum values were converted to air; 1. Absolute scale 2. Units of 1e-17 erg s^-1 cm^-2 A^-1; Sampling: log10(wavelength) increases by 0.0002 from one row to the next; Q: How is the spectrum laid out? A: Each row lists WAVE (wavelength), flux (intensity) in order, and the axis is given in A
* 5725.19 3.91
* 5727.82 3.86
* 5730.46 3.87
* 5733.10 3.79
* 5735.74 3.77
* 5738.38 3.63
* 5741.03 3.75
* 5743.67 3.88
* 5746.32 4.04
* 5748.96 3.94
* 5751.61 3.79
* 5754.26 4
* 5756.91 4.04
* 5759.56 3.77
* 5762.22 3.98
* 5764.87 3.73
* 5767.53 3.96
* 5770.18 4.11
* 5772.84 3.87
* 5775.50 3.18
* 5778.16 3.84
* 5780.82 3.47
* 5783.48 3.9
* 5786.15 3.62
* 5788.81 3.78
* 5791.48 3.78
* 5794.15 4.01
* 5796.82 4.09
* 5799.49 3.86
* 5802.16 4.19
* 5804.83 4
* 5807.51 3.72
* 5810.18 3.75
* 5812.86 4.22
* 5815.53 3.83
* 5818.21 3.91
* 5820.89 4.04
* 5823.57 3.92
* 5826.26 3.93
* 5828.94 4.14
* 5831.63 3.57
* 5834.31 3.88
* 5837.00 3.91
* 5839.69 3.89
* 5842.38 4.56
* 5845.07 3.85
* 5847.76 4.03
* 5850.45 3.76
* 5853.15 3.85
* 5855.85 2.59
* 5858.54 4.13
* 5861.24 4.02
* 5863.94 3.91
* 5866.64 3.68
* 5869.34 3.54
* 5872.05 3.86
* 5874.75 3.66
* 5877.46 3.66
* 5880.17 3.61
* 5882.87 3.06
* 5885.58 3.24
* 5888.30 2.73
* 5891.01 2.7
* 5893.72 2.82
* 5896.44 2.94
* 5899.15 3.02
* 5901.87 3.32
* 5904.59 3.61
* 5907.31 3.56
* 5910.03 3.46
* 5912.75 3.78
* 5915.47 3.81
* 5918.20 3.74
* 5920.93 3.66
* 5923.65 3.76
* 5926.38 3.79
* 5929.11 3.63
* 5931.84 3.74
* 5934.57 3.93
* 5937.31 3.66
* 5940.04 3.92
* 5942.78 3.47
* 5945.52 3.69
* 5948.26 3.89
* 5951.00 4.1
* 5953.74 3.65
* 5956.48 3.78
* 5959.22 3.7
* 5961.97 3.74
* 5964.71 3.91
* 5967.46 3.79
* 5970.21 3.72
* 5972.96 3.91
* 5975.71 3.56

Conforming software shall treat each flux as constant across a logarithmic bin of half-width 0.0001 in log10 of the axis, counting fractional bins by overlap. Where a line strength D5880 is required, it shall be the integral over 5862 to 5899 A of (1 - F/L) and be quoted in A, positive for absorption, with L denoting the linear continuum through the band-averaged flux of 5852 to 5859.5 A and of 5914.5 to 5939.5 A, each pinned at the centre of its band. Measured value 2.42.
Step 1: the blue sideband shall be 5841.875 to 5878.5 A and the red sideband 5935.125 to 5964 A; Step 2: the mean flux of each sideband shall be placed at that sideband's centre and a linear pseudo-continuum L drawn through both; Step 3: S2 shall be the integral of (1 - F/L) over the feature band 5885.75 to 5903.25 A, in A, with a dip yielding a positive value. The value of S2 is 3.8 A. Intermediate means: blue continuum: 3.78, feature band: 2.94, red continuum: 3.77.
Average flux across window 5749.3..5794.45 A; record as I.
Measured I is 3.81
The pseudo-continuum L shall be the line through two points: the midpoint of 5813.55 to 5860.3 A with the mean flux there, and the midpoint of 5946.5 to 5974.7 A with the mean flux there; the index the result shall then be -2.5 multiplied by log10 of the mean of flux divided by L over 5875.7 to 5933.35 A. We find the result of 0.13 mag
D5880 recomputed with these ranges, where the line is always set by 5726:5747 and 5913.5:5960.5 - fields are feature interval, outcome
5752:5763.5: -0.4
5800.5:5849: -2.2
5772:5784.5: 0.6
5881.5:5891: 2.0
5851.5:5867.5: 0.4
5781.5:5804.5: -0.6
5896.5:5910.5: 1.6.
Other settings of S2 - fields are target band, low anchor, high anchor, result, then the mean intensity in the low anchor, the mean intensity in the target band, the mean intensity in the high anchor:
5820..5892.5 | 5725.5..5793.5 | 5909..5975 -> 1.9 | 3.82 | 3.69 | 3.76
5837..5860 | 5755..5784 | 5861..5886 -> -1.1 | 3.81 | 3.84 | 3.62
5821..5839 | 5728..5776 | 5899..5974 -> -0.5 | 3.85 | 3.9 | 3.72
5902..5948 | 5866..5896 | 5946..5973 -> -1.4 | 3.3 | 3.69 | 3.81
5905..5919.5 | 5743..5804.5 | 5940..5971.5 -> 0.5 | 3.86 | 3.67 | 3.77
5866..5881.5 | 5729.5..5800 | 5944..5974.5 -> 0.6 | 3.83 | 3.67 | 3.8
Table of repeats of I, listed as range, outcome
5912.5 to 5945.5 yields 3.74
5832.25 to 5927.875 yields 3.58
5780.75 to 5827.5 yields 3.9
